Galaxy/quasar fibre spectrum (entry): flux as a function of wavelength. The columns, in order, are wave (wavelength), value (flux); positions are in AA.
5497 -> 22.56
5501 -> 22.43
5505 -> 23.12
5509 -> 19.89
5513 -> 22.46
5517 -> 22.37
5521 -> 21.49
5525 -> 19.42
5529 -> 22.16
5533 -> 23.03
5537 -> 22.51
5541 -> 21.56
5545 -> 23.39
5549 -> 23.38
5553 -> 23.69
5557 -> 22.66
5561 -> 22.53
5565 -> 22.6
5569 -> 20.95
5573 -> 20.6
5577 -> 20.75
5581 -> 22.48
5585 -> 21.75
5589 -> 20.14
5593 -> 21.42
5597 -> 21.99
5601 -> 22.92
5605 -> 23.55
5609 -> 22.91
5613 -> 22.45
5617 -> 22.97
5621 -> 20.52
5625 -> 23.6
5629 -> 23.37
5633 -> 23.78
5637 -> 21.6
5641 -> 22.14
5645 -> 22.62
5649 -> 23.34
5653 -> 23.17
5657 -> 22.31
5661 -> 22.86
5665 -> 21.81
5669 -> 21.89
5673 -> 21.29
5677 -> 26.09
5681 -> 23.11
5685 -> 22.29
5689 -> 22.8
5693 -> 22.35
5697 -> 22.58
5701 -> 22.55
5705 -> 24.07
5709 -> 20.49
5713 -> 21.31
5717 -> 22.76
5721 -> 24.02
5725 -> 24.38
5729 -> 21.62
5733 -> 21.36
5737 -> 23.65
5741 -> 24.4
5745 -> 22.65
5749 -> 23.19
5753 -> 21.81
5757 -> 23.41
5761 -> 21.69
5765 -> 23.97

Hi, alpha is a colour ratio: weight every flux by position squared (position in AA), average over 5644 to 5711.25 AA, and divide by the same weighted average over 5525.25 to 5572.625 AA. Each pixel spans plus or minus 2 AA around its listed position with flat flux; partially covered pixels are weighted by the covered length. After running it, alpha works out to 1.06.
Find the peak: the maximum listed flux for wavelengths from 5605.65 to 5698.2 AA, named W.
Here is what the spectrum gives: 26.09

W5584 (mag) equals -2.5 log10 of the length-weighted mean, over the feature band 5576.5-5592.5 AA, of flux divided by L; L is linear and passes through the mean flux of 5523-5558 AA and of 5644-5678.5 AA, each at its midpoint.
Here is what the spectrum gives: 0.06 mag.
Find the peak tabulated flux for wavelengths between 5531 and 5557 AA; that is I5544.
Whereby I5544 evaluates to 23.69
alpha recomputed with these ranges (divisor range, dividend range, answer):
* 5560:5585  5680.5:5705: 1.10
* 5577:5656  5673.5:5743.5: 1.05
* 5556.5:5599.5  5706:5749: 1.11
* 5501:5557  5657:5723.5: 1.08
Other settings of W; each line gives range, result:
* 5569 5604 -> 22.92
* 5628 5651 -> 23.78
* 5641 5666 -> 23.34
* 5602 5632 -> 23.6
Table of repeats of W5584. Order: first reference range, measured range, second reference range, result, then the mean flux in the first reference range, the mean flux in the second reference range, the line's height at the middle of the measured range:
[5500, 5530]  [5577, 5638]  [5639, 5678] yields 0.00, 21.6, 22.7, 22.3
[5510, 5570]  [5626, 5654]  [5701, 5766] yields -0.02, 22.3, 22.8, 22.5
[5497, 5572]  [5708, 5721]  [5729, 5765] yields 0.03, 22.2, 22.8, 22.7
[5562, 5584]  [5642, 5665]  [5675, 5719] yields -0.02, 21.5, 22.8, 22.3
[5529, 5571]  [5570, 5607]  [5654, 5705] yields 0.05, 22.6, 22.7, 22.6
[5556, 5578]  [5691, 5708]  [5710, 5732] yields -0.01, 21.7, 22.6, 22.5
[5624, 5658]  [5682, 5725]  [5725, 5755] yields 0.01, 22.9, 22.8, 22.8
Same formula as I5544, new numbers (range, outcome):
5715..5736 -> 24.38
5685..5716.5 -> 24.07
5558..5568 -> 22.6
